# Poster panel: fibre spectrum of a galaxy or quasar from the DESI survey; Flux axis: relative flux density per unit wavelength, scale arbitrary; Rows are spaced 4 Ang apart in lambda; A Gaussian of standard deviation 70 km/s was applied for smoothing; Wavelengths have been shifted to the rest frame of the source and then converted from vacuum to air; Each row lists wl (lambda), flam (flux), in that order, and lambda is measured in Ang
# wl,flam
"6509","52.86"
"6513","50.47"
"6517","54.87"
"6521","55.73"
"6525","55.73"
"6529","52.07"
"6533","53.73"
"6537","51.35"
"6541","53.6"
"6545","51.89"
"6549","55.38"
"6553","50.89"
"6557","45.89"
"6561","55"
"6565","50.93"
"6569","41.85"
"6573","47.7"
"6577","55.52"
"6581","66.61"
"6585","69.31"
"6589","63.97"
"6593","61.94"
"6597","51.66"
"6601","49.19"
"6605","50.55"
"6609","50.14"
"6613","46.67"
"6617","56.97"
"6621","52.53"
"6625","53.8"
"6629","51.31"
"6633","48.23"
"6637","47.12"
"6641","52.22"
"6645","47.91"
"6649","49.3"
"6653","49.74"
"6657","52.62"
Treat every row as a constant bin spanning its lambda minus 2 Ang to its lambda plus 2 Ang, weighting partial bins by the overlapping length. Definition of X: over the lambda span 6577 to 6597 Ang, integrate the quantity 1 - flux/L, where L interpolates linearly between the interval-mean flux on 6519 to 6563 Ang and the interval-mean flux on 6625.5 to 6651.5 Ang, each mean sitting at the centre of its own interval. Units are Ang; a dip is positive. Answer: -4.6 Ang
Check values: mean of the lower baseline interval 52.8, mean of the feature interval 63.1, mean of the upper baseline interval 49.6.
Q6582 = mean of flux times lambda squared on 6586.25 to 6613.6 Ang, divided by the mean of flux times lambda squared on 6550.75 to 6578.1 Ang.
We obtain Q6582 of 1.11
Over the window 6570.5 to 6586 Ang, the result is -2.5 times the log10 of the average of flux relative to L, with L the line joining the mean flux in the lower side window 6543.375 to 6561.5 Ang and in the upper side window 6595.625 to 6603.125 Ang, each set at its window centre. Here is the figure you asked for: -0.15 mag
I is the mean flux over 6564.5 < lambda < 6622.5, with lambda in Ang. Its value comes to 54.5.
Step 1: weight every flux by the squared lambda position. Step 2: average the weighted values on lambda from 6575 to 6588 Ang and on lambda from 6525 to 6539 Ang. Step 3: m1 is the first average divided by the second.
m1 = 1.23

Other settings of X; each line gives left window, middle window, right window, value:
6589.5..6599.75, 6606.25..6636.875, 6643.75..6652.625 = 1.1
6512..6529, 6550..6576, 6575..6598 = 4.4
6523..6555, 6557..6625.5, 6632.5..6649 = -4.3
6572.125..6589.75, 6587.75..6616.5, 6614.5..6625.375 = 2.1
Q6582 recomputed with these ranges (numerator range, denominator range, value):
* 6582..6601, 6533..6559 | 1.19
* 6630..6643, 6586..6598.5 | 0.83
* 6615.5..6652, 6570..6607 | 0.91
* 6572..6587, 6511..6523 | 1.15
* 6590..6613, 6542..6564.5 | 1.03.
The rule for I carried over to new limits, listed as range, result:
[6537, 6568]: 51.6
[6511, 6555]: 53.2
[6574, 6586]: 62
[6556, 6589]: 54.9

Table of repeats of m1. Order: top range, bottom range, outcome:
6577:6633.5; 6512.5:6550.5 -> 1.06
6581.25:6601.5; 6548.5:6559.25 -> 1.22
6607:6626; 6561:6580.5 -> 1.03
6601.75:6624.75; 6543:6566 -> 1.01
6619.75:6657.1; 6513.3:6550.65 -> 0.97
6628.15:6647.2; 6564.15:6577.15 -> 1.05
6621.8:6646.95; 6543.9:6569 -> 1.01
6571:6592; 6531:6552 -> 1.16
